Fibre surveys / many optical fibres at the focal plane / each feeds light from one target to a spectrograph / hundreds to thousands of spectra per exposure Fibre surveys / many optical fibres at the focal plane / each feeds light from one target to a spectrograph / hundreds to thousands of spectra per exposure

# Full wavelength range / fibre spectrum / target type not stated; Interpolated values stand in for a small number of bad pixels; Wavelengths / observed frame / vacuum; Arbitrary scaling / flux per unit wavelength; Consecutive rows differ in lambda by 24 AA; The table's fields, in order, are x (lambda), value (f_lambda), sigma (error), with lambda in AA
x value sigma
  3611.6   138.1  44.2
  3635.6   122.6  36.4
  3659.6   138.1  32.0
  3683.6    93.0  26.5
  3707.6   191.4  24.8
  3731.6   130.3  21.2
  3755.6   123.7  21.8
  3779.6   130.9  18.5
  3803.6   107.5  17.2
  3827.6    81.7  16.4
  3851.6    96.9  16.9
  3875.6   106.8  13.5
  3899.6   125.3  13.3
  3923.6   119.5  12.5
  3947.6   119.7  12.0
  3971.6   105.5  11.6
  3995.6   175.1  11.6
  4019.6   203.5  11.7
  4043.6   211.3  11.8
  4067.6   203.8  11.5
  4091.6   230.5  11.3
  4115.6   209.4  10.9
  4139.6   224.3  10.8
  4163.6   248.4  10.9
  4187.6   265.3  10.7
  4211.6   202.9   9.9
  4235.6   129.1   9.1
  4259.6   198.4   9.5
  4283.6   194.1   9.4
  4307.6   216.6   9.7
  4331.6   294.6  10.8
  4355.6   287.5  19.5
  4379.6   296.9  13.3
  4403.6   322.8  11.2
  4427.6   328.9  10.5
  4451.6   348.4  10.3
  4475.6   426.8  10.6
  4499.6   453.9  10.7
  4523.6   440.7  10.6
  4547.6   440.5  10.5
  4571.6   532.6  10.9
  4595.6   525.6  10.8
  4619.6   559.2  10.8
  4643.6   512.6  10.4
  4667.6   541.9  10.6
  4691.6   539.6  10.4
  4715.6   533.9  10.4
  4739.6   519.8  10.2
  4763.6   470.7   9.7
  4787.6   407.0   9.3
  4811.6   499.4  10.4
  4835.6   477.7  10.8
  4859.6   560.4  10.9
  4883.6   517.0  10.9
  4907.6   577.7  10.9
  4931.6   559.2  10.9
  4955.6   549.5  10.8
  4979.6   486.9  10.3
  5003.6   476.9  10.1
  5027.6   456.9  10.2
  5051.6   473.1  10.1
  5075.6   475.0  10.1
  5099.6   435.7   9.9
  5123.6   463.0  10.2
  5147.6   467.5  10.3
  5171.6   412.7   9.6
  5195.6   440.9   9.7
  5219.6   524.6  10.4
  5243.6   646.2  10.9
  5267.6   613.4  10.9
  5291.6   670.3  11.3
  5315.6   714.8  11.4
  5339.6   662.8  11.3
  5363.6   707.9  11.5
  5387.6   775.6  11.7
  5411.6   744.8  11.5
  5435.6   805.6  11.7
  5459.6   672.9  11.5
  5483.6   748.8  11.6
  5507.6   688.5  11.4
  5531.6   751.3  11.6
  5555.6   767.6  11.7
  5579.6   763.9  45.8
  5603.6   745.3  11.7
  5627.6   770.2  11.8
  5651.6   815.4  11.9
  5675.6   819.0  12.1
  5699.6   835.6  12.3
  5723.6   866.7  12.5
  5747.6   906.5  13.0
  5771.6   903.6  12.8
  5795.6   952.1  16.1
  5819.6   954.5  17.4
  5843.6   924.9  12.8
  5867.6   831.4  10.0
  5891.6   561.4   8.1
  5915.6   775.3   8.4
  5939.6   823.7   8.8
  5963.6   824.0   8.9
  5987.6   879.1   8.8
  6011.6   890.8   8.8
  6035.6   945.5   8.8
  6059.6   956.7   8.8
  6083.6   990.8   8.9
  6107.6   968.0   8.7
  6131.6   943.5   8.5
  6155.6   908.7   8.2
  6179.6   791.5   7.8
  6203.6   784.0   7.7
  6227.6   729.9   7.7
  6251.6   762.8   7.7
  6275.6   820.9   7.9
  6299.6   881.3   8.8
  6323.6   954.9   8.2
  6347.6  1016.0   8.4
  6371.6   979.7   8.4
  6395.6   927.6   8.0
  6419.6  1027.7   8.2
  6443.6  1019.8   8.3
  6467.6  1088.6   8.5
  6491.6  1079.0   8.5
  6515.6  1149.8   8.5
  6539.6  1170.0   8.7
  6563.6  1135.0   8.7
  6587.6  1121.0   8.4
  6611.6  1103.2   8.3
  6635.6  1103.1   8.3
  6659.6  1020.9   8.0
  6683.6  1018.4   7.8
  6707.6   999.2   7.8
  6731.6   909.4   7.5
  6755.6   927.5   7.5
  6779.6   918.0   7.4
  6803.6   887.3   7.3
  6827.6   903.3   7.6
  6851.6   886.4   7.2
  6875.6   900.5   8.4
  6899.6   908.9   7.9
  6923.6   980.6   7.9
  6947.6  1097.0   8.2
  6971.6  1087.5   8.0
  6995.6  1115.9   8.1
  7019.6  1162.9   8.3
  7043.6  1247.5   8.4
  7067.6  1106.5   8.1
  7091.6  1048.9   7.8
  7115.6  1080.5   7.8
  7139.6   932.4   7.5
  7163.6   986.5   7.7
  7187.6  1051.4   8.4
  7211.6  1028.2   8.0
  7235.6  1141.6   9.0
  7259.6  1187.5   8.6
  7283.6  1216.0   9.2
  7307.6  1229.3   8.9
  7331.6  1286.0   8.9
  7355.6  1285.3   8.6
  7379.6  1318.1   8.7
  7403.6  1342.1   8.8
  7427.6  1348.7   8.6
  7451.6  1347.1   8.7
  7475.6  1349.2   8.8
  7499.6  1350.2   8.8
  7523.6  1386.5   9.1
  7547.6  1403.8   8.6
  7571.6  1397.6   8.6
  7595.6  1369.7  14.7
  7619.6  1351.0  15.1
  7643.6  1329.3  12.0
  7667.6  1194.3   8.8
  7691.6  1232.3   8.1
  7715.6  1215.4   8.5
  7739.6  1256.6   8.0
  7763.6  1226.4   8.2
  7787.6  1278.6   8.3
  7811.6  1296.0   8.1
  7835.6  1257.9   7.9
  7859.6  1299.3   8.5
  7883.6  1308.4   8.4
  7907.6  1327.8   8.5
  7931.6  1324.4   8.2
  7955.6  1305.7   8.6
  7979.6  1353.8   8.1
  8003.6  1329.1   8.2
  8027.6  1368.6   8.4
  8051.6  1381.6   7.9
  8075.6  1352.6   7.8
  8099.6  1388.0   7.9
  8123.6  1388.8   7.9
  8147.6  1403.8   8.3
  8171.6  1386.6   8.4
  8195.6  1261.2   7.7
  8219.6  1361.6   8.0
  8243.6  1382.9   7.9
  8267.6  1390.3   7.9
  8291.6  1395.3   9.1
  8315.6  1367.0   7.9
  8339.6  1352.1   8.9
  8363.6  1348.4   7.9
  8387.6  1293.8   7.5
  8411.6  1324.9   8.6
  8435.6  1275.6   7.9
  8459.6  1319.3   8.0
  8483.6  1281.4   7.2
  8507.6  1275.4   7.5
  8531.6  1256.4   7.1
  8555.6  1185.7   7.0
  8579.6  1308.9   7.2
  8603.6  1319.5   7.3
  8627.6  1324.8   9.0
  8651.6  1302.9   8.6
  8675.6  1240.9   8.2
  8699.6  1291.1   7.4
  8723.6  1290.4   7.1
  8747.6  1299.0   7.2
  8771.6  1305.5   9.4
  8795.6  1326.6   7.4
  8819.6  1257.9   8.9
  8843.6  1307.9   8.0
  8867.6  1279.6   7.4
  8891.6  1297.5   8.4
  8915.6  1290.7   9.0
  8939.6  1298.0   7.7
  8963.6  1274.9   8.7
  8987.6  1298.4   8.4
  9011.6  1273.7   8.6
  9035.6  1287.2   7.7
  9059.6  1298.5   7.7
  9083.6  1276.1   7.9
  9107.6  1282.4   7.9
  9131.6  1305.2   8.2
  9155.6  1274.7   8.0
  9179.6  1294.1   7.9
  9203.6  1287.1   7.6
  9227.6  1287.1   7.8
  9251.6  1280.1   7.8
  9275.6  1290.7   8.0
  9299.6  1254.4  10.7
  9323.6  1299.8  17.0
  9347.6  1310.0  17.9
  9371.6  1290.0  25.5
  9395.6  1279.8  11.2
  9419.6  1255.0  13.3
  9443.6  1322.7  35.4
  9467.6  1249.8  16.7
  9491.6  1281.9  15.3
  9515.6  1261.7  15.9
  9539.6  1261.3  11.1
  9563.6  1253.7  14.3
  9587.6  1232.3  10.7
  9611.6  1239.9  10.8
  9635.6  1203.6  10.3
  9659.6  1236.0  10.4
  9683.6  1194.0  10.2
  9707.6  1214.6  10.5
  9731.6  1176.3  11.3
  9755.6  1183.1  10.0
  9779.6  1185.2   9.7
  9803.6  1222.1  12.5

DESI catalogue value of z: 0.00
